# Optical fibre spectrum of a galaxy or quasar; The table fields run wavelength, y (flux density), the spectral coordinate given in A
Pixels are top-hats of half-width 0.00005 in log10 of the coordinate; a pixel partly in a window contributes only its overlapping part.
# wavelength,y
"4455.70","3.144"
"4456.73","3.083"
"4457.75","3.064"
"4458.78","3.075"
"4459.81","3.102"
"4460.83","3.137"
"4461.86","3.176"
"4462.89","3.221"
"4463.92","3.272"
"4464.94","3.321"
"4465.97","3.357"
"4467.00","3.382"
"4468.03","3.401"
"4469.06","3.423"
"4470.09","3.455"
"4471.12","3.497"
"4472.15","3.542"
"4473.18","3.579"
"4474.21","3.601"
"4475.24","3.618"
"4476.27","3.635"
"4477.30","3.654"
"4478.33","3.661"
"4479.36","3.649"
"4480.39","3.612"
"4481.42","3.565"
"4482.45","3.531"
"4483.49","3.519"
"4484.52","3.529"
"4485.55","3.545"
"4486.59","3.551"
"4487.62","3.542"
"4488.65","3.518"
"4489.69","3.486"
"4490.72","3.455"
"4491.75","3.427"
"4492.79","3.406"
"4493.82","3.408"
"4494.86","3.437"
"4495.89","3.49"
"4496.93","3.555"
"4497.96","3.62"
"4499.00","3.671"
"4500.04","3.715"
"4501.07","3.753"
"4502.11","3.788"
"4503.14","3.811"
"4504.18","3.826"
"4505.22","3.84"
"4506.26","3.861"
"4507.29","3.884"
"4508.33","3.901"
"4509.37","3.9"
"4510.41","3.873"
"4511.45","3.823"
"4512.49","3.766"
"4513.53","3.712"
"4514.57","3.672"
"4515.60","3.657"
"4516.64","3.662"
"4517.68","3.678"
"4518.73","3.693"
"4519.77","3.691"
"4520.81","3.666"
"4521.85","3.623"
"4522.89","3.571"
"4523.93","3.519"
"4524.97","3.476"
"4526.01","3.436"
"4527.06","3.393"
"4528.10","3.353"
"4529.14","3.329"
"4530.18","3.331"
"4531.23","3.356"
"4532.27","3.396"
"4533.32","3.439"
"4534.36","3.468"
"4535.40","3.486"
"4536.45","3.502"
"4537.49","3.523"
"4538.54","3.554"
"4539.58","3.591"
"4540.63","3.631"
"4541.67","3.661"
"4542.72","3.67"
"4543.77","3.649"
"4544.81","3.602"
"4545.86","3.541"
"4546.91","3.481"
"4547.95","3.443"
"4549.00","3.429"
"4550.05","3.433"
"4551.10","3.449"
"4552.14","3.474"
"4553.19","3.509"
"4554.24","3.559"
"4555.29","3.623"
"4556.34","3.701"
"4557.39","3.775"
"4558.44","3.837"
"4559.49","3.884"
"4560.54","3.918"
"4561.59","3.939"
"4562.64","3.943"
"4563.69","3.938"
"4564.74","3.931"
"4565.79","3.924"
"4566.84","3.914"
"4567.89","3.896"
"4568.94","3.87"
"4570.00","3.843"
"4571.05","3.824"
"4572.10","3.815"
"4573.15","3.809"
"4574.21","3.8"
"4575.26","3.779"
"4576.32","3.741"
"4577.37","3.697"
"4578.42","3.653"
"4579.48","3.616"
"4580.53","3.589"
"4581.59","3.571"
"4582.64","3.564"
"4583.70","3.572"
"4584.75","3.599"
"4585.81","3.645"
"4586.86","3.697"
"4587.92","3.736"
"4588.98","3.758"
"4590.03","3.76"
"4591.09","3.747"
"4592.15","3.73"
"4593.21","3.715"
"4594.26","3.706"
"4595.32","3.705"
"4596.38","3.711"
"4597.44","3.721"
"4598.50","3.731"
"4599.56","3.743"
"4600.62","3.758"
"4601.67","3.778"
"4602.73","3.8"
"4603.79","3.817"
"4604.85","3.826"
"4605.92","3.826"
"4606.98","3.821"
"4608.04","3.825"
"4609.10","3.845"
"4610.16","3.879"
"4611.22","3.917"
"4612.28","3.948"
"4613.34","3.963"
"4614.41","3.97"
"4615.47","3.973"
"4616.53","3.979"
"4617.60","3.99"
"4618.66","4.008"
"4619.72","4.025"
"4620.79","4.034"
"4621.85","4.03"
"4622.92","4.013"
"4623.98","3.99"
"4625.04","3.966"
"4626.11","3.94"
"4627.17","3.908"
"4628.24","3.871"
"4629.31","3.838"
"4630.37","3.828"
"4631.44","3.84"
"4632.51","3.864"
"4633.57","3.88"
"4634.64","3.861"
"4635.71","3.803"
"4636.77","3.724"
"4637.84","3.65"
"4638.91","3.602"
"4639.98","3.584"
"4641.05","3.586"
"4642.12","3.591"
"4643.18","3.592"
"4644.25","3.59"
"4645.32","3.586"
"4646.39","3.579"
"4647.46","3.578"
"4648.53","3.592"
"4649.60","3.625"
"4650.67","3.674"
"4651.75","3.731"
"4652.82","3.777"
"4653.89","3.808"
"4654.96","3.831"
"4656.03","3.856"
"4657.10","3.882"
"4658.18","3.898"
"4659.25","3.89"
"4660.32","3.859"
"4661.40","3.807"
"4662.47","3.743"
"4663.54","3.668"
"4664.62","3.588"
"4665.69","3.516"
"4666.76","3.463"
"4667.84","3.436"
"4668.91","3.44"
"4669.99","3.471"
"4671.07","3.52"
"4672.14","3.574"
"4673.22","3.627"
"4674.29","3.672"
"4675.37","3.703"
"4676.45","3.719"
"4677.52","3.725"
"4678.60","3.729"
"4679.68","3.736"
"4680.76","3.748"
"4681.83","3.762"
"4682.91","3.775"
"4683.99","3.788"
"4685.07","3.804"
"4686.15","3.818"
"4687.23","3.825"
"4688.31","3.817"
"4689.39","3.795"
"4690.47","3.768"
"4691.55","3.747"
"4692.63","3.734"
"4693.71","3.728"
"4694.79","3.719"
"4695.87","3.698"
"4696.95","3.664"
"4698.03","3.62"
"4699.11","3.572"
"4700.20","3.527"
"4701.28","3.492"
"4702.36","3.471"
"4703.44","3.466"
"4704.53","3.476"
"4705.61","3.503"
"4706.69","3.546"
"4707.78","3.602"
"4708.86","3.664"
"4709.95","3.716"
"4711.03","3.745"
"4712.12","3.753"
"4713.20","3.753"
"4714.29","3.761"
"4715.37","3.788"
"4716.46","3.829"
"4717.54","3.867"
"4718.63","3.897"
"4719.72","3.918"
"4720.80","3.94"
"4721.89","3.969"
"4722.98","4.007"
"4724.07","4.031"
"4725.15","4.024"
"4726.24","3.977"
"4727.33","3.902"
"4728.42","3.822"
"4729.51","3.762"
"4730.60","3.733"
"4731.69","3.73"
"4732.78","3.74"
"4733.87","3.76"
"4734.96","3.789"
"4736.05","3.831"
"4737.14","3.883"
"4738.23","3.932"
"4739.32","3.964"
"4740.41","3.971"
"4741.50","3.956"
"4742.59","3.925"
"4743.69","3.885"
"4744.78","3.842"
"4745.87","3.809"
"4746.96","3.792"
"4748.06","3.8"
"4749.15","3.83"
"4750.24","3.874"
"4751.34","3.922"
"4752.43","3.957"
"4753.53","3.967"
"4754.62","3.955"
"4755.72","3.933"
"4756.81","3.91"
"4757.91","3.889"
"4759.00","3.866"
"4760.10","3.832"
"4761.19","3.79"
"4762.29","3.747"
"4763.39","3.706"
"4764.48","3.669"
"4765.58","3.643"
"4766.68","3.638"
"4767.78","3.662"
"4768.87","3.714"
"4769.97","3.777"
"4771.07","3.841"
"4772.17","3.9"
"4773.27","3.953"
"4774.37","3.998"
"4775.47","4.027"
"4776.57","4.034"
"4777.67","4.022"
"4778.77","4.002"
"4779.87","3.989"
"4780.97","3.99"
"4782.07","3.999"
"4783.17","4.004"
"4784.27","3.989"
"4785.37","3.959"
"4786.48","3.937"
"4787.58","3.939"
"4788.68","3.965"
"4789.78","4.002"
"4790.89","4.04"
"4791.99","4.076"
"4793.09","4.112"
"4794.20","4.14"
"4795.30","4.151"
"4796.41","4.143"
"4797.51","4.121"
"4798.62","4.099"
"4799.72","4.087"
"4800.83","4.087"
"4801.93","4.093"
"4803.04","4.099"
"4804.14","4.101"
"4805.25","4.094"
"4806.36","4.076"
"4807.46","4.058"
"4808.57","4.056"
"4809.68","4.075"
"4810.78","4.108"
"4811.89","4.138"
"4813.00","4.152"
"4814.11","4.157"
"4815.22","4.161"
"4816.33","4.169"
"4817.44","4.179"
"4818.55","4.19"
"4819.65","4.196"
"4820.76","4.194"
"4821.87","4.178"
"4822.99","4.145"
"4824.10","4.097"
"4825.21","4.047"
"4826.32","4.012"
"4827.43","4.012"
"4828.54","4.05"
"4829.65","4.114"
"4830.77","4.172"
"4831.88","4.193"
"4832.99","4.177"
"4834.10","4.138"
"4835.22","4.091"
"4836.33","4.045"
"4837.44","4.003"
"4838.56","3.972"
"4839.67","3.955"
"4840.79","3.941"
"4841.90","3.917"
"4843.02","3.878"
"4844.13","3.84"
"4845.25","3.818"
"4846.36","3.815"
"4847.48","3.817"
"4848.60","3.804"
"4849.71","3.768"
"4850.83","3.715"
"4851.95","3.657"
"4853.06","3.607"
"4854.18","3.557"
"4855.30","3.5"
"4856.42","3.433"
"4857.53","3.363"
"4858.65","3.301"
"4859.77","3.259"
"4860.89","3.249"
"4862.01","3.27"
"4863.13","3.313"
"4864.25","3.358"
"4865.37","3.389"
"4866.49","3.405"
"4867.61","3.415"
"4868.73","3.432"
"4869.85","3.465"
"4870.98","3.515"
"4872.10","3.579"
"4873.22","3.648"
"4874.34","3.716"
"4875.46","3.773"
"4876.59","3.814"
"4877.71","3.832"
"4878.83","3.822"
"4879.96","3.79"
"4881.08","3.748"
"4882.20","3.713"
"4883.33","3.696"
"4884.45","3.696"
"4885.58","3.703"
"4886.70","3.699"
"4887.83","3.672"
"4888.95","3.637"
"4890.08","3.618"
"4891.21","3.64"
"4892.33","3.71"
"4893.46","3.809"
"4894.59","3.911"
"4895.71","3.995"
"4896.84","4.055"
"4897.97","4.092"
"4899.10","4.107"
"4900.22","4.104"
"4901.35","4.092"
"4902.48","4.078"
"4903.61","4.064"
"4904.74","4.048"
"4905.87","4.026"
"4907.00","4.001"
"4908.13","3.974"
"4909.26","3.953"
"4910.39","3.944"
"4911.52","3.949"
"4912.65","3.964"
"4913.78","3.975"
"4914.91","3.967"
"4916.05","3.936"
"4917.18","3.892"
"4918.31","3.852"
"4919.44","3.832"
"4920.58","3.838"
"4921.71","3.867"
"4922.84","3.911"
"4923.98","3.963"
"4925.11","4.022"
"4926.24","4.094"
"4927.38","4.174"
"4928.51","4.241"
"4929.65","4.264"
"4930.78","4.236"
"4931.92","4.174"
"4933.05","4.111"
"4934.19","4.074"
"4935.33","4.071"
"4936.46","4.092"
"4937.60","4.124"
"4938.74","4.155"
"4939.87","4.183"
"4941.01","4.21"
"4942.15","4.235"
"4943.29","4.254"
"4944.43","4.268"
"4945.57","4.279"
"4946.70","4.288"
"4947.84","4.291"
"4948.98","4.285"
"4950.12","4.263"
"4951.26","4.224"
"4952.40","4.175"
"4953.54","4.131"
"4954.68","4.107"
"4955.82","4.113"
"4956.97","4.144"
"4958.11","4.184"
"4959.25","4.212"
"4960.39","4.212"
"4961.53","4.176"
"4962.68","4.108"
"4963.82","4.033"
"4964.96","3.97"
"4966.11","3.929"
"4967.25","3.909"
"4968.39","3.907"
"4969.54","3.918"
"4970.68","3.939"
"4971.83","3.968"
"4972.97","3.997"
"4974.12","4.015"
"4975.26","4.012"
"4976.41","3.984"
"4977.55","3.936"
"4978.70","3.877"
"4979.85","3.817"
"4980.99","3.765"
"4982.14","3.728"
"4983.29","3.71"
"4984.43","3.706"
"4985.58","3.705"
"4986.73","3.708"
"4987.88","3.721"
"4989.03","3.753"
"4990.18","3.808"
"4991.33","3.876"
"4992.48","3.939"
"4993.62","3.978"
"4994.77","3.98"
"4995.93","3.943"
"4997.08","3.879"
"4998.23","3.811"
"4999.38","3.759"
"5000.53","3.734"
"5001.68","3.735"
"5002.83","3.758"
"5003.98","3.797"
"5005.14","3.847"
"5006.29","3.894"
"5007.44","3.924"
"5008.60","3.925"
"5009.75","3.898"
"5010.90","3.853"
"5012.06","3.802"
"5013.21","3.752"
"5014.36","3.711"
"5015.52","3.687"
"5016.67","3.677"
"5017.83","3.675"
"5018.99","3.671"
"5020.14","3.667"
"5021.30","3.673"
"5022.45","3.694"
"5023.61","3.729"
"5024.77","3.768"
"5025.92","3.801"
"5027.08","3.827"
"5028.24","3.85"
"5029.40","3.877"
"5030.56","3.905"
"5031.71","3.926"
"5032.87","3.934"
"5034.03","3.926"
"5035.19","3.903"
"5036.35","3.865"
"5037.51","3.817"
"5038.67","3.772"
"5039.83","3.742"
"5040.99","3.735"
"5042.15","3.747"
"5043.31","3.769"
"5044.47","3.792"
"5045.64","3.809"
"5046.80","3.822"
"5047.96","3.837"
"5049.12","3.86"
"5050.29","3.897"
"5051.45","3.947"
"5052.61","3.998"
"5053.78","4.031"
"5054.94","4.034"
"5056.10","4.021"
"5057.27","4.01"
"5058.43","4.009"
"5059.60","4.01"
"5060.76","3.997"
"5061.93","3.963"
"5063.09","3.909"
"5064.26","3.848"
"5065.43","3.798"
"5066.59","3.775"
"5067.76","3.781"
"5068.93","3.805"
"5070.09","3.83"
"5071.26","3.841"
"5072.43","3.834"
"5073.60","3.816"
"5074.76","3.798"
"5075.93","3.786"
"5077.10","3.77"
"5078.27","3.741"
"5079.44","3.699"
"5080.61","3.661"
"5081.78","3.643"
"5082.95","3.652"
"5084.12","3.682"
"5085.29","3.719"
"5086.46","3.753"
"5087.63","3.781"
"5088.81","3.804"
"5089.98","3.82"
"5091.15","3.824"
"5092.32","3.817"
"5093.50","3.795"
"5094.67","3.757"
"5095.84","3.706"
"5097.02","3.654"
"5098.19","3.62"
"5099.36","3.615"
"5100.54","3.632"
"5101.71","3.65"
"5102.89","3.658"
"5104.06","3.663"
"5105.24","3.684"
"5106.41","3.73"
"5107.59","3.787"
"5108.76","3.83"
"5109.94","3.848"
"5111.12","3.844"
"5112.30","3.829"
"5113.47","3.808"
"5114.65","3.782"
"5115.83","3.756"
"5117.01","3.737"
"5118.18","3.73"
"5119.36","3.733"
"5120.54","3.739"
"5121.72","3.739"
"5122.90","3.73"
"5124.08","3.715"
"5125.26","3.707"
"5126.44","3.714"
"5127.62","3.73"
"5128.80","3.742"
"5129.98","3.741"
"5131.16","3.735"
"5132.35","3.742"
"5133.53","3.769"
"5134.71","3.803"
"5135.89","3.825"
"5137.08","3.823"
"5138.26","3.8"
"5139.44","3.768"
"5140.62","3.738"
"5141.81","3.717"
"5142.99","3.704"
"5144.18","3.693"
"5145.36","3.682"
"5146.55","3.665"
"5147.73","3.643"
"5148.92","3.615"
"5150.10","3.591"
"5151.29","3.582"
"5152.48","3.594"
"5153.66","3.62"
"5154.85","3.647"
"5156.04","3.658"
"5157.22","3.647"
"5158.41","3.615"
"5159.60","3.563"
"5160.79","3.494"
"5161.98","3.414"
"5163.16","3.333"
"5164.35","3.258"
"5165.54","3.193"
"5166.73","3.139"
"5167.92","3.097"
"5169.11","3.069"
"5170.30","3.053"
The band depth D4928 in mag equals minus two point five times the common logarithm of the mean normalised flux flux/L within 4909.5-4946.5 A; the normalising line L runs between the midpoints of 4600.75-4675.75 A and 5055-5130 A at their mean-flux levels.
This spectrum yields -0.08 mag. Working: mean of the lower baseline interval 3.77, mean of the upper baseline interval 3.78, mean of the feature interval 4.07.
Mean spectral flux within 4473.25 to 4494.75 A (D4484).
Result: 3.54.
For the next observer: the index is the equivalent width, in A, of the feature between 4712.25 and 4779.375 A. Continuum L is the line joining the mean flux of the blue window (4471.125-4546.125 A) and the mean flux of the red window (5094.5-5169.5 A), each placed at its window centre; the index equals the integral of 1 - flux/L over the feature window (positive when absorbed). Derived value -4.5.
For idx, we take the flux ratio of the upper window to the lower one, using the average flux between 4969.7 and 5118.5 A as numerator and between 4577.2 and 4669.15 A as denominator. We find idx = 1.01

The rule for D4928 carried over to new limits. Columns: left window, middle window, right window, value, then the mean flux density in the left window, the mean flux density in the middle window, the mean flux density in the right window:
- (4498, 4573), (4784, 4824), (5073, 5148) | -0.11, 3.67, 4.1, 3.74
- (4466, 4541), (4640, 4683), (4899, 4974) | 0.03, 3.58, 3.67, 4.08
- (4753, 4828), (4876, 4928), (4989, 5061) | 0.01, 4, 3.9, 3.84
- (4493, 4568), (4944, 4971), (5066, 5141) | -0.11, 3.64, 4.13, 3.75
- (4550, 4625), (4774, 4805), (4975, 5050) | -0.07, 3.79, 4.04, 3.81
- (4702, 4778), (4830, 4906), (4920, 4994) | 0.05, 3.82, 3.76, 4.04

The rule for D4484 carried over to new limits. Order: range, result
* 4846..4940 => 3.81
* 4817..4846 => 4.06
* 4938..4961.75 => 4.21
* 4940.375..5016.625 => 3.96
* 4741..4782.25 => 3.87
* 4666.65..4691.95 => 3.69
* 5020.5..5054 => 3.83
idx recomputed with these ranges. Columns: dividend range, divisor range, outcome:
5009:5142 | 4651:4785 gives 1.00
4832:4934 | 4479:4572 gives 1.05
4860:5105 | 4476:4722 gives 1.04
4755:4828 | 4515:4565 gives 1.11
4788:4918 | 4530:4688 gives 1.04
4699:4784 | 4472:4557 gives 1.07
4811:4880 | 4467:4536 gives 1.06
